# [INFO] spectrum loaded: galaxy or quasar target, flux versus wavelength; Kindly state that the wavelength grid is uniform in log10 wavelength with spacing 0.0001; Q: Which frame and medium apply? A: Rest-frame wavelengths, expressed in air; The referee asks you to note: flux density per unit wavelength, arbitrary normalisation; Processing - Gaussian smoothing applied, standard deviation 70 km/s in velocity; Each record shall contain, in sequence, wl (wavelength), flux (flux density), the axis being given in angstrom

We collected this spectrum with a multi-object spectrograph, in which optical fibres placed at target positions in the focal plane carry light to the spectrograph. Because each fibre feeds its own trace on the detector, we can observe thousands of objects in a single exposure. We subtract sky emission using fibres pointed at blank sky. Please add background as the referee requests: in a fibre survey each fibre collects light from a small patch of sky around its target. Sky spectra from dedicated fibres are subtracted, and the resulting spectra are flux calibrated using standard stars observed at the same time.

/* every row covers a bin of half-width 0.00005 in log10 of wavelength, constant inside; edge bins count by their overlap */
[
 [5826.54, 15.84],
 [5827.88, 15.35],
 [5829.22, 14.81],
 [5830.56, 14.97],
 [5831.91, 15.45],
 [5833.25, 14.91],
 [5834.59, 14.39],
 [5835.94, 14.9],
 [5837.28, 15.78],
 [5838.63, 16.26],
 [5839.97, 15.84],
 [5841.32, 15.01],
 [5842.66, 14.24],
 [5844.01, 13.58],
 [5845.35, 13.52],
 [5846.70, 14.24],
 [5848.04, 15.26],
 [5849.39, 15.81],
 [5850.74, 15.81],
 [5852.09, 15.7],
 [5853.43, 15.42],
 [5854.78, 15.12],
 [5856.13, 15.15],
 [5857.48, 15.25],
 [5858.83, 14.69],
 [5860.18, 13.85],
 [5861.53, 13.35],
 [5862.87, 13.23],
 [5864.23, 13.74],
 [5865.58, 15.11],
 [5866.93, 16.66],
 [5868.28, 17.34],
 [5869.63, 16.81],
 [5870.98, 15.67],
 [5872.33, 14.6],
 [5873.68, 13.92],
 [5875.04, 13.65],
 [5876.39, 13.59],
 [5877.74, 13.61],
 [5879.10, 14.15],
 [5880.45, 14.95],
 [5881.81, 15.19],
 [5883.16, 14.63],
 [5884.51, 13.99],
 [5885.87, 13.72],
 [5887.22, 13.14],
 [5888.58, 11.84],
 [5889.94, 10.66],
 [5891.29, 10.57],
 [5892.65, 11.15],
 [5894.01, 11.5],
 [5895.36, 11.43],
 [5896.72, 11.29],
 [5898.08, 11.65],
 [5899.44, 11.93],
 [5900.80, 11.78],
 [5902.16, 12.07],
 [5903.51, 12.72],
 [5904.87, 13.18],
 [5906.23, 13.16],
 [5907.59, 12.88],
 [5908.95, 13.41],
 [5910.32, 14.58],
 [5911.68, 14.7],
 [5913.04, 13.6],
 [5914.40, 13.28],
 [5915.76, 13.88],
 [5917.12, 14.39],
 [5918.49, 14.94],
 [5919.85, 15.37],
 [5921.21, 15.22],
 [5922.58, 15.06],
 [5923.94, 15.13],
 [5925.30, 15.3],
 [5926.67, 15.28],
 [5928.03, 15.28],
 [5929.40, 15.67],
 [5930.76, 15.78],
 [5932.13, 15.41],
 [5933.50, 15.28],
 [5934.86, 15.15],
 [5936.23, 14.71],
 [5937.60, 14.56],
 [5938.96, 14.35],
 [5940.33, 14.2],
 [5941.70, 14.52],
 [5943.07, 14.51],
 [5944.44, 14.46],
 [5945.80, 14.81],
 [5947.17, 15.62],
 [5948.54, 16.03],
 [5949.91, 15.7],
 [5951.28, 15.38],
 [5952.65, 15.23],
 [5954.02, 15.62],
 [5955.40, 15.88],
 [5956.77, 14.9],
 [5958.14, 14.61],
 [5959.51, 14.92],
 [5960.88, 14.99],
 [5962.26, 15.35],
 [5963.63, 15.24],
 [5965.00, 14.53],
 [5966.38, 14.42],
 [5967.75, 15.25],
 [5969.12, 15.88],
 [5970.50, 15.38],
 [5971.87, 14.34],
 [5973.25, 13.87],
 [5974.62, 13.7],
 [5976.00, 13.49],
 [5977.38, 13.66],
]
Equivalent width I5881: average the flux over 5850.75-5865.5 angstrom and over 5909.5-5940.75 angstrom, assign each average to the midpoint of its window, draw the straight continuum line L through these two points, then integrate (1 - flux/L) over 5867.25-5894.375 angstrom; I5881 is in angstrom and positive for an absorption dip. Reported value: 1.65 angstrom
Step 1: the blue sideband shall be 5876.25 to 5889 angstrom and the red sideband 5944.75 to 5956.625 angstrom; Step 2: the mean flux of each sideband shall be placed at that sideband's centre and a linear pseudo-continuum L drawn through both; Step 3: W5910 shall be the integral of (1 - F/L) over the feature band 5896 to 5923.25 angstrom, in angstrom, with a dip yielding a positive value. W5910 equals 2.1 angstrom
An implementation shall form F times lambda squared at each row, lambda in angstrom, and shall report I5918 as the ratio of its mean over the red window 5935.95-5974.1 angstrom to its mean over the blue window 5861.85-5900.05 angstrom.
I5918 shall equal 1.1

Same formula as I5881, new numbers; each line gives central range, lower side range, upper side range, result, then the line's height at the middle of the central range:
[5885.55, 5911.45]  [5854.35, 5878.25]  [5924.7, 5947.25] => 4.51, 14.9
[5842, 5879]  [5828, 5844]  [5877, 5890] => -1.01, 14.4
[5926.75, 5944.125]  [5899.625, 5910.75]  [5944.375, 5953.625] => -0.41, 14.6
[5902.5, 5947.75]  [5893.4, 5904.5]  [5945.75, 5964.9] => -3.73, 13.4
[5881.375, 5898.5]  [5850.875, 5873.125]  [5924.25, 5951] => 3.15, 15.1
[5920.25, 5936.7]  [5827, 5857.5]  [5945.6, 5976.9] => -0.29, 15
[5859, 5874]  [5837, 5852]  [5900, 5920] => -0.44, 14.5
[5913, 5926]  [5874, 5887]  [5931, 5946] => -0.11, 14.5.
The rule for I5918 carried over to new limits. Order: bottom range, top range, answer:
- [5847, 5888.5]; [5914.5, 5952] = 1.04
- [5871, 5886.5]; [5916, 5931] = 1.08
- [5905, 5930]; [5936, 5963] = 1.05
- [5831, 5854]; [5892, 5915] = 0.85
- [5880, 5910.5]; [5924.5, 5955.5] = 1.22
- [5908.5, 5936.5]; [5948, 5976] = 1.03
